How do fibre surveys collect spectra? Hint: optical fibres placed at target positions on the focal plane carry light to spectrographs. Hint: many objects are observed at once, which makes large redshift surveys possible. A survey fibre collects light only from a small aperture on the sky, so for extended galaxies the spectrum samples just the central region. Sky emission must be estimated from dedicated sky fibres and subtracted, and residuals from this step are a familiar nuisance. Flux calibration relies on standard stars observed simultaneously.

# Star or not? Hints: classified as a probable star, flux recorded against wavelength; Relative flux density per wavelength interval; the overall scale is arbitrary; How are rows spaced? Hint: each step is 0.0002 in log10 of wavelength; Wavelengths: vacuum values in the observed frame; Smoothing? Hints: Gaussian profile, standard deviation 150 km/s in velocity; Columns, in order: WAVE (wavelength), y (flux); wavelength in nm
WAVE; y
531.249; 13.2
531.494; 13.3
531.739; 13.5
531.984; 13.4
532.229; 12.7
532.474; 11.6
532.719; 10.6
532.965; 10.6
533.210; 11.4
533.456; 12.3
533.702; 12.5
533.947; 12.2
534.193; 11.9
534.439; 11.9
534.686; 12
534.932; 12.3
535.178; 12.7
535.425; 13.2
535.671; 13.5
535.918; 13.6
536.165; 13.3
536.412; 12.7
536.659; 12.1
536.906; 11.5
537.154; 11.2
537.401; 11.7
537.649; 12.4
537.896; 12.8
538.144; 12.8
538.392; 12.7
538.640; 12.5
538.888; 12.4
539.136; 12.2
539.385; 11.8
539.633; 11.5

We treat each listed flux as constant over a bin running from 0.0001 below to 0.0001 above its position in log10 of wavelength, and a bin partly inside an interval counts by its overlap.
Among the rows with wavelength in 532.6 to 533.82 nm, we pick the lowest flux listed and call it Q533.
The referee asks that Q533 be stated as 10.6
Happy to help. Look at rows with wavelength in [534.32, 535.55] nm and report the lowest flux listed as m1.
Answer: 11.9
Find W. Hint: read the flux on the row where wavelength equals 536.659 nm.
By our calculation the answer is 12.1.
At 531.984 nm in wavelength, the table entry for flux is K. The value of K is 13.4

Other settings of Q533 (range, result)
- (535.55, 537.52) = 11.2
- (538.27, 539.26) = 12.2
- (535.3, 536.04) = 13.2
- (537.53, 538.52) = 12.4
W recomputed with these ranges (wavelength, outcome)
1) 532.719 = 10.6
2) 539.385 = 11.8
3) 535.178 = 12.7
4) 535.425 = 13.2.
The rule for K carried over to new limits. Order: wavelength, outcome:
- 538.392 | 12.7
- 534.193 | 11.9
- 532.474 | 11.6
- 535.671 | 13.5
